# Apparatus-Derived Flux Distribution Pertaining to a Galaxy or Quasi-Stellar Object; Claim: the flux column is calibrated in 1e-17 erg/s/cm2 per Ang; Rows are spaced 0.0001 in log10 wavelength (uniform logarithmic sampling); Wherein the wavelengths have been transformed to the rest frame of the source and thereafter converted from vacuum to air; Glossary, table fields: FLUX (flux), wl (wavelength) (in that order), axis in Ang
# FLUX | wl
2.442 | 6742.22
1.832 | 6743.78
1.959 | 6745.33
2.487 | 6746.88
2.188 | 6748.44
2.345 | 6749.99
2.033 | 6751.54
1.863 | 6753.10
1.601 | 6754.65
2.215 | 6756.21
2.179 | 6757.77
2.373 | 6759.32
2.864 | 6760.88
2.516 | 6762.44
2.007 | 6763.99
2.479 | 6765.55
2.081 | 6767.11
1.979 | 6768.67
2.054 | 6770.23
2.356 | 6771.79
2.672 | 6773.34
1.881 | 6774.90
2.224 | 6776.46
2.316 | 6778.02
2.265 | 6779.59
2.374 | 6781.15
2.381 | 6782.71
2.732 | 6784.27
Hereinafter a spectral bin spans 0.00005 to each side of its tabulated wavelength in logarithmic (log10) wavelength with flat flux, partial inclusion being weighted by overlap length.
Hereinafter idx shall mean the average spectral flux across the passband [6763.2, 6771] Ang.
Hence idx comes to 2.12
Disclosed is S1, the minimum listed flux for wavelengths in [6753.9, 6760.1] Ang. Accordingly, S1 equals 1.601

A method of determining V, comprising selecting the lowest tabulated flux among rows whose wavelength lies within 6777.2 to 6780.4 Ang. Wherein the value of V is 2.265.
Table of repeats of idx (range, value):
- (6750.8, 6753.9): 1.94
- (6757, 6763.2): 2.48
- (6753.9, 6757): 1.91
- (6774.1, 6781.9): 2.21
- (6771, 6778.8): 2.29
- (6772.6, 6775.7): 2.27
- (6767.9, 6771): 2.02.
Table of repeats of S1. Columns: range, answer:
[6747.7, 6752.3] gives 2.033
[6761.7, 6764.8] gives 2.007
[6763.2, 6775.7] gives 1.881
